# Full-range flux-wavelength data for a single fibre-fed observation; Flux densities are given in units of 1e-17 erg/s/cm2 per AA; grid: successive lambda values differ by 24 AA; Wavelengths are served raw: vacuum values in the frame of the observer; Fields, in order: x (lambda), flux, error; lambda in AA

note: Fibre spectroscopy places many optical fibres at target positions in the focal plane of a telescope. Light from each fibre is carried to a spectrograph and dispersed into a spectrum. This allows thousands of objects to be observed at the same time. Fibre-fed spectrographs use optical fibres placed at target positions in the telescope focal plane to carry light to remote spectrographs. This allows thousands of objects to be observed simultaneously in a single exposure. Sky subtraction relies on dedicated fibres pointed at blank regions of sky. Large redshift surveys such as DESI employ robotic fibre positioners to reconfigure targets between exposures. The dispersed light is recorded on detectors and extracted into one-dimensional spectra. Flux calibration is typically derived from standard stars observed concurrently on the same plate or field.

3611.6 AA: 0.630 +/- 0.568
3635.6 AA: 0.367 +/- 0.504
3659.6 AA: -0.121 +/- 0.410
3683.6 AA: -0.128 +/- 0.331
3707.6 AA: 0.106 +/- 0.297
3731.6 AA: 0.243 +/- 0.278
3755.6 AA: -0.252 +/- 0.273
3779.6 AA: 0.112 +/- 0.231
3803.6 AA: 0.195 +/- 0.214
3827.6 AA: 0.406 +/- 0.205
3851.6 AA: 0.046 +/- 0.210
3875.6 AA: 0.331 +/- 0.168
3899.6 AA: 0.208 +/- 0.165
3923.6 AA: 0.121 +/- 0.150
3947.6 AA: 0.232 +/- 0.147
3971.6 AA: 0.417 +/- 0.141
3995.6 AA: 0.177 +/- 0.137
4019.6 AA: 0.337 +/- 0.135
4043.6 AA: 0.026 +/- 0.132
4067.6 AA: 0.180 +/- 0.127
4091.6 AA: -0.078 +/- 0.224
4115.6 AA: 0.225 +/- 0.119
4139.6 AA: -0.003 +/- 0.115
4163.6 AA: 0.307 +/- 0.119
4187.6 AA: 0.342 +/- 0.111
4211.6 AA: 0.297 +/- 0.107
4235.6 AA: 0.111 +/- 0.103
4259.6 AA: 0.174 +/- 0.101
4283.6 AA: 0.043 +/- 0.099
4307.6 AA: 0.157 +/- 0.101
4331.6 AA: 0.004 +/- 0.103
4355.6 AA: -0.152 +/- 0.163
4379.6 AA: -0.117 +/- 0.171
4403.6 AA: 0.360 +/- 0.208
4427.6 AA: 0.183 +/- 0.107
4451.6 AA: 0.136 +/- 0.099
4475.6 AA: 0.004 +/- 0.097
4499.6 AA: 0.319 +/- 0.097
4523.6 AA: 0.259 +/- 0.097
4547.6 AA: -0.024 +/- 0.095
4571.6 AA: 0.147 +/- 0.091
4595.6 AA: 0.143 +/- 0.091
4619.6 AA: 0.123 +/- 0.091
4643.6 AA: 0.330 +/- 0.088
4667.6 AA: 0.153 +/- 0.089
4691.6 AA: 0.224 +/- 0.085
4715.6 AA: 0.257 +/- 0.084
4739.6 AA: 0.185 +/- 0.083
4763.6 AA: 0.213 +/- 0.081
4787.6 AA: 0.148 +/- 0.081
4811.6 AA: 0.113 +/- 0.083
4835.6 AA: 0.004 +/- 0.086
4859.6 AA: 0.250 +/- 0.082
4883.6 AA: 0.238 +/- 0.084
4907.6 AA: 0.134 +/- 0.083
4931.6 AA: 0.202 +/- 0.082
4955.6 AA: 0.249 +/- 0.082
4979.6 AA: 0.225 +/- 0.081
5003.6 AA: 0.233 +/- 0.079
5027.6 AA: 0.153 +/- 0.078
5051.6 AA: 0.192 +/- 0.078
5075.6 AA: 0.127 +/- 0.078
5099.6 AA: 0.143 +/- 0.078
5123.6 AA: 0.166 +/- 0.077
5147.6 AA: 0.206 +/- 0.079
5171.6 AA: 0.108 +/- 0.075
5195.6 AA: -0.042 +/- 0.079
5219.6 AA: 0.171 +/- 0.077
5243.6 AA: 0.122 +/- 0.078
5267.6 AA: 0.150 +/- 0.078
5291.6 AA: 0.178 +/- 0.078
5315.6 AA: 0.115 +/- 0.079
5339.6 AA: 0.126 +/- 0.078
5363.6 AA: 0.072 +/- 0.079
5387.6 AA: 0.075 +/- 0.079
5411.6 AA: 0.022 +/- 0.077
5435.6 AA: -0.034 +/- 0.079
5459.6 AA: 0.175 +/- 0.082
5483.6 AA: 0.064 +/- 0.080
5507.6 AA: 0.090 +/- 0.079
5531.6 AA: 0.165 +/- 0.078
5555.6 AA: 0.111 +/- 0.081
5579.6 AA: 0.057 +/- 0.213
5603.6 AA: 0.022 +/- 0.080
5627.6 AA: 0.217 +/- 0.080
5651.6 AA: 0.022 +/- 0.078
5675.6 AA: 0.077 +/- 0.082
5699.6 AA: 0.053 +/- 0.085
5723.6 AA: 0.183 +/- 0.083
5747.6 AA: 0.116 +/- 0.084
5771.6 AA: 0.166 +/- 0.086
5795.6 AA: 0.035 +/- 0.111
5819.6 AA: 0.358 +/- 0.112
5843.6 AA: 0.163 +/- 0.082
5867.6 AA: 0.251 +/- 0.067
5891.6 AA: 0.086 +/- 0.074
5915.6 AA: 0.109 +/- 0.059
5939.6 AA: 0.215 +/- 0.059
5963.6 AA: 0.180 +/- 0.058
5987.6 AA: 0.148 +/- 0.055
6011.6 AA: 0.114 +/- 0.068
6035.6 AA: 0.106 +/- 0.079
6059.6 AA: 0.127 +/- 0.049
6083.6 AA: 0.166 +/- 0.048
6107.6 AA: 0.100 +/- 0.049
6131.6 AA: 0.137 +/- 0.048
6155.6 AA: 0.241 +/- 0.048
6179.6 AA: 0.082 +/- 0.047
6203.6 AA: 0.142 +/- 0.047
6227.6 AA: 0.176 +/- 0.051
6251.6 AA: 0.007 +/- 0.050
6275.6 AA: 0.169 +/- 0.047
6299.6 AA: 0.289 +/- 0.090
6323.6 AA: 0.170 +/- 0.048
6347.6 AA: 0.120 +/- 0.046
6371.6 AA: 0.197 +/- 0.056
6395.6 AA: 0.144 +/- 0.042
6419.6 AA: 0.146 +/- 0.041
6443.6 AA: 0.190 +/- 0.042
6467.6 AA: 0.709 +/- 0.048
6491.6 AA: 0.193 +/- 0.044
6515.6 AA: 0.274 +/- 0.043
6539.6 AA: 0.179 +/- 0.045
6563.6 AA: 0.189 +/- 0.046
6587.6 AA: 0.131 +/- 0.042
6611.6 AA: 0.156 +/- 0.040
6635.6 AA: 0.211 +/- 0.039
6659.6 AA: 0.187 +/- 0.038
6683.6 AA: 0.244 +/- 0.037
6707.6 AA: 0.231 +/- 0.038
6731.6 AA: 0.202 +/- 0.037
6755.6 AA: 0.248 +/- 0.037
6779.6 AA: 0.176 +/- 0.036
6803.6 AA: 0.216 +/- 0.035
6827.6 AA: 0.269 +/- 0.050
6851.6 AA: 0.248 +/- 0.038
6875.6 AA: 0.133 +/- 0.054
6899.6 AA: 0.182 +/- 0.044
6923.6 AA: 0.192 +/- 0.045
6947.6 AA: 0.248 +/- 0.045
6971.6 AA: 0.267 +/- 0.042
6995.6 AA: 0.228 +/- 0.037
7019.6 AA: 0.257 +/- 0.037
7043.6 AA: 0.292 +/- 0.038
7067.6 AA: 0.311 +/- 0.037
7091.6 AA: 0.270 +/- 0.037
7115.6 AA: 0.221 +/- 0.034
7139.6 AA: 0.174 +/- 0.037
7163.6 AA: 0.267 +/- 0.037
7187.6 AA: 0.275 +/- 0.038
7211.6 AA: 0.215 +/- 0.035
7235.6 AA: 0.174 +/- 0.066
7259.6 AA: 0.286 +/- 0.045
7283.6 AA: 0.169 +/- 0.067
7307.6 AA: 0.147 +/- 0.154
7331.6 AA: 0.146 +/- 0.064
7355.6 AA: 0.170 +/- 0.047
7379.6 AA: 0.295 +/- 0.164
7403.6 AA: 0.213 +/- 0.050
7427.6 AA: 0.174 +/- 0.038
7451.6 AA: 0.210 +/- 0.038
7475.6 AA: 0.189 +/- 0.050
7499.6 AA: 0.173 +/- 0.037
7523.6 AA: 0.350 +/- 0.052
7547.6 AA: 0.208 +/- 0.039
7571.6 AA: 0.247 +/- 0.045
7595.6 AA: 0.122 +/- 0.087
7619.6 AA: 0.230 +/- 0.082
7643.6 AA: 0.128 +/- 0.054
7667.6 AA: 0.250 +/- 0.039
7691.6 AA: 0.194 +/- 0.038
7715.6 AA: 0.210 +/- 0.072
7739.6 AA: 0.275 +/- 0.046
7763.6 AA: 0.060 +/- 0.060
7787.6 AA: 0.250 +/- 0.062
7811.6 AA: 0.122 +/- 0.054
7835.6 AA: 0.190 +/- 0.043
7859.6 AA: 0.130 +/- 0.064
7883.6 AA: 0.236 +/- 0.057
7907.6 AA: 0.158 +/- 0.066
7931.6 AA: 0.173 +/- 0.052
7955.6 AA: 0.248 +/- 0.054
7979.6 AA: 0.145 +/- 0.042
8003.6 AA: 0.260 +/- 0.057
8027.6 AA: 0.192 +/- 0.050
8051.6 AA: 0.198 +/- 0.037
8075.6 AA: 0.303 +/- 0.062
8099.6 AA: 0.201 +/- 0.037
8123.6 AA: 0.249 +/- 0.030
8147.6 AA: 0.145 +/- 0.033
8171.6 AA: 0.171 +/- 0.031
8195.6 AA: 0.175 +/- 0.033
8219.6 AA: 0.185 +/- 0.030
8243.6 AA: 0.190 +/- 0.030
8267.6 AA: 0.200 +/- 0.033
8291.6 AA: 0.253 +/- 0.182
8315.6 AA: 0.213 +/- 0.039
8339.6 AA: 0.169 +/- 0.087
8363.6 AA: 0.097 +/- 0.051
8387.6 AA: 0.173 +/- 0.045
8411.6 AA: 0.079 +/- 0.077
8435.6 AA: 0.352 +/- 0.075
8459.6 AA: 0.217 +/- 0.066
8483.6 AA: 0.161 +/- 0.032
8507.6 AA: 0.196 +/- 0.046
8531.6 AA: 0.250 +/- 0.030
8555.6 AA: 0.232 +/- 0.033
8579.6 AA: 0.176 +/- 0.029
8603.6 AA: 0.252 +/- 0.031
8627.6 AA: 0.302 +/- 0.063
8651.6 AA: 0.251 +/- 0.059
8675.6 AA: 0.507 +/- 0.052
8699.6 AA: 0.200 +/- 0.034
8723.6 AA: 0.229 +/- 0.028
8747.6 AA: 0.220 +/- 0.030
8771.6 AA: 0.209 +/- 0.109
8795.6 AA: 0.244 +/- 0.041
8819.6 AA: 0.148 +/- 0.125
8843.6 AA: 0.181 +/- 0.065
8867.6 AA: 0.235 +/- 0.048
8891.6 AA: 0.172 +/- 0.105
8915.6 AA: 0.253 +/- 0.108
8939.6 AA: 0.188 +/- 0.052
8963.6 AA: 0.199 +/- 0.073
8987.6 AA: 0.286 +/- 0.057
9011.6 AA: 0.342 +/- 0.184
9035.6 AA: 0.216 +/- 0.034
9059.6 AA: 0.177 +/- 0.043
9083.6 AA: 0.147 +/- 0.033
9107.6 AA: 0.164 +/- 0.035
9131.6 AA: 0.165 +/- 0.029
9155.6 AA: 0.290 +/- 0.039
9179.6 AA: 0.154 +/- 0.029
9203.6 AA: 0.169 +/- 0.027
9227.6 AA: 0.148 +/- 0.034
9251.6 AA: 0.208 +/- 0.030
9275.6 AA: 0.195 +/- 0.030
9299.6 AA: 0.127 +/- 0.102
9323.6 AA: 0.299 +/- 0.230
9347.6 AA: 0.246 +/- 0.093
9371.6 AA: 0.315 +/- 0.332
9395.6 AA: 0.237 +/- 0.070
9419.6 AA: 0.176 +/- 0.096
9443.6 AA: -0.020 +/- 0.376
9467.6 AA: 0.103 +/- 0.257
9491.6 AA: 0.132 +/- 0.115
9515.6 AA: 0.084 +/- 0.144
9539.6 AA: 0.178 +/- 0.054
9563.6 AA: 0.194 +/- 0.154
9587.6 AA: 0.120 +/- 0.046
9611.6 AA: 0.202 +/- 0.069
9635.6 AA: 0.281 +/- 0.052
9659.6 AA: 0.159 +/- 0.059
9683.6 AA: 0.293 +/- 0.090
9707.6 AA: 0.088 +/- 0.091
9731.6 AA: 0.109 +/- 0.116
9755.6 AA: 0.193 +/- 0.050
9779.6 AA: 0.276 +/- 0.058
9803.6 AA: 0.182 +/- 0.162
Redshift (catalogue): 0.733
